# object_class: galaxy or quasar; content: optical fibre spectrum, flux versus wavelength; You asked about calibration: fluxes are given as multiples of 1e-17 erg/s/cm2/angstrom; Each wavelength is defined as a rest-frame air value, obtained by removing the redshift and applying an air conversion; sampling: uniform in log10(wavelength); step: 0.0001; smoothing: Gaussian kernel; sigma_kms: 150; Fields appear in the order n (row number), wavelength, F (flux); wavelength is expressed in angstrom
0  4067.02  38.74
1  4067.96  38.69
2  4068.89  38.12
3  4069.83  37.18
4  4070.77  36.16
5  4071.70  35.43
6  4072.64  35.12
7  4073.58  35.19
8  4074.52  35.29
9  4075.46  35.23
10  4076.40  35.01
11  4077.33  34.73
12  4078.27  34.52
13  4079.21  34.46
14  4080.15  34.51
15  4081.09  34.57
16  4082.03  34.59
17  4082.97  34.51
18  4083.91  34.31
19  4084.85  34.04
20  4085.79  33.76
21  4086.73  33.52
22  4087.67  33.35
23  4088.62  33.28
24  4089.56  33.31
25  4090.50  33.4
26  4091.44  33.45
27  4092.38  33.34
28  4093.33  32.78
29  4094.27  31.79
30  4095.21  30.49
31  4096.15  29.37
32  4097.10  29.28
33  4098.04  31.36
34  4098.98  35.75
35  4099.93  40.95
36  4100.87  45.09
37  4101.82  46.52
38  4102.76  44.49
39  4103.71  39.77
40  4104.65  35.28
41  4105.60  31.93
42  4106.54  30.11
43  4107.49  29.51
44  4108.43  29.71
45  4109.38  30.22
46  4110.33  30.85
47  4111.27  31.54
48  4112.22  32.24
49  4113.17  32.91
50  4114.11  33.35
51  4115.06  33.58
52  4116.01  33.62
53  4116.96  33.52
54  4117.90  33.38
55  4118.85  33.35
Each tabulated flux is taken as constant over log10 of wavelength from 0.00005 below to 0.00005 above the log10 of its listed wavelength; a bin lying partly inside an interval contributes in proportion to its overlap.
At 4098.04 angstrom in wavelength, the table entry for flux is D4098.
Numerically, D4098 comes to 31.36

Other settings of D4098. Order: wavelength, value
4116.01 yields 33.62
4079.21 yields 34.46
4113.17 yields 32.91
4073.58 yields 35.19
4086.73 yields 33.52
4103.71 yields 39.77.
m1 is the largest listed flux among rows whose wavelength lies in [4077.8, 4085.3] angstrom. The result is 34.59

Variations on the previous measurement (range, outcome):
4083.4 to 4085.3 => 34.31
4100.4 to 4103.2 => 46.52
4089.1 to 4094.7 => 33.45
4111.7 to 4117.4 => 33.62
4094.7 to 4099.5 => 35.75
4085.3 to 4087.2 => 33.76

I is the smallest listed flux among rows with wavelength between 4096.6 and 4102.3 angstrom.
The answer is 29.28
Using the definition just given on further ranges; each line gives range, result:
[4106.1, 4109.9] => 29.51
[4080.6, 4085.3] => 34.04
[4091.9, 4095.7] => 30.49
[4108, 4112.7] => 29.71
